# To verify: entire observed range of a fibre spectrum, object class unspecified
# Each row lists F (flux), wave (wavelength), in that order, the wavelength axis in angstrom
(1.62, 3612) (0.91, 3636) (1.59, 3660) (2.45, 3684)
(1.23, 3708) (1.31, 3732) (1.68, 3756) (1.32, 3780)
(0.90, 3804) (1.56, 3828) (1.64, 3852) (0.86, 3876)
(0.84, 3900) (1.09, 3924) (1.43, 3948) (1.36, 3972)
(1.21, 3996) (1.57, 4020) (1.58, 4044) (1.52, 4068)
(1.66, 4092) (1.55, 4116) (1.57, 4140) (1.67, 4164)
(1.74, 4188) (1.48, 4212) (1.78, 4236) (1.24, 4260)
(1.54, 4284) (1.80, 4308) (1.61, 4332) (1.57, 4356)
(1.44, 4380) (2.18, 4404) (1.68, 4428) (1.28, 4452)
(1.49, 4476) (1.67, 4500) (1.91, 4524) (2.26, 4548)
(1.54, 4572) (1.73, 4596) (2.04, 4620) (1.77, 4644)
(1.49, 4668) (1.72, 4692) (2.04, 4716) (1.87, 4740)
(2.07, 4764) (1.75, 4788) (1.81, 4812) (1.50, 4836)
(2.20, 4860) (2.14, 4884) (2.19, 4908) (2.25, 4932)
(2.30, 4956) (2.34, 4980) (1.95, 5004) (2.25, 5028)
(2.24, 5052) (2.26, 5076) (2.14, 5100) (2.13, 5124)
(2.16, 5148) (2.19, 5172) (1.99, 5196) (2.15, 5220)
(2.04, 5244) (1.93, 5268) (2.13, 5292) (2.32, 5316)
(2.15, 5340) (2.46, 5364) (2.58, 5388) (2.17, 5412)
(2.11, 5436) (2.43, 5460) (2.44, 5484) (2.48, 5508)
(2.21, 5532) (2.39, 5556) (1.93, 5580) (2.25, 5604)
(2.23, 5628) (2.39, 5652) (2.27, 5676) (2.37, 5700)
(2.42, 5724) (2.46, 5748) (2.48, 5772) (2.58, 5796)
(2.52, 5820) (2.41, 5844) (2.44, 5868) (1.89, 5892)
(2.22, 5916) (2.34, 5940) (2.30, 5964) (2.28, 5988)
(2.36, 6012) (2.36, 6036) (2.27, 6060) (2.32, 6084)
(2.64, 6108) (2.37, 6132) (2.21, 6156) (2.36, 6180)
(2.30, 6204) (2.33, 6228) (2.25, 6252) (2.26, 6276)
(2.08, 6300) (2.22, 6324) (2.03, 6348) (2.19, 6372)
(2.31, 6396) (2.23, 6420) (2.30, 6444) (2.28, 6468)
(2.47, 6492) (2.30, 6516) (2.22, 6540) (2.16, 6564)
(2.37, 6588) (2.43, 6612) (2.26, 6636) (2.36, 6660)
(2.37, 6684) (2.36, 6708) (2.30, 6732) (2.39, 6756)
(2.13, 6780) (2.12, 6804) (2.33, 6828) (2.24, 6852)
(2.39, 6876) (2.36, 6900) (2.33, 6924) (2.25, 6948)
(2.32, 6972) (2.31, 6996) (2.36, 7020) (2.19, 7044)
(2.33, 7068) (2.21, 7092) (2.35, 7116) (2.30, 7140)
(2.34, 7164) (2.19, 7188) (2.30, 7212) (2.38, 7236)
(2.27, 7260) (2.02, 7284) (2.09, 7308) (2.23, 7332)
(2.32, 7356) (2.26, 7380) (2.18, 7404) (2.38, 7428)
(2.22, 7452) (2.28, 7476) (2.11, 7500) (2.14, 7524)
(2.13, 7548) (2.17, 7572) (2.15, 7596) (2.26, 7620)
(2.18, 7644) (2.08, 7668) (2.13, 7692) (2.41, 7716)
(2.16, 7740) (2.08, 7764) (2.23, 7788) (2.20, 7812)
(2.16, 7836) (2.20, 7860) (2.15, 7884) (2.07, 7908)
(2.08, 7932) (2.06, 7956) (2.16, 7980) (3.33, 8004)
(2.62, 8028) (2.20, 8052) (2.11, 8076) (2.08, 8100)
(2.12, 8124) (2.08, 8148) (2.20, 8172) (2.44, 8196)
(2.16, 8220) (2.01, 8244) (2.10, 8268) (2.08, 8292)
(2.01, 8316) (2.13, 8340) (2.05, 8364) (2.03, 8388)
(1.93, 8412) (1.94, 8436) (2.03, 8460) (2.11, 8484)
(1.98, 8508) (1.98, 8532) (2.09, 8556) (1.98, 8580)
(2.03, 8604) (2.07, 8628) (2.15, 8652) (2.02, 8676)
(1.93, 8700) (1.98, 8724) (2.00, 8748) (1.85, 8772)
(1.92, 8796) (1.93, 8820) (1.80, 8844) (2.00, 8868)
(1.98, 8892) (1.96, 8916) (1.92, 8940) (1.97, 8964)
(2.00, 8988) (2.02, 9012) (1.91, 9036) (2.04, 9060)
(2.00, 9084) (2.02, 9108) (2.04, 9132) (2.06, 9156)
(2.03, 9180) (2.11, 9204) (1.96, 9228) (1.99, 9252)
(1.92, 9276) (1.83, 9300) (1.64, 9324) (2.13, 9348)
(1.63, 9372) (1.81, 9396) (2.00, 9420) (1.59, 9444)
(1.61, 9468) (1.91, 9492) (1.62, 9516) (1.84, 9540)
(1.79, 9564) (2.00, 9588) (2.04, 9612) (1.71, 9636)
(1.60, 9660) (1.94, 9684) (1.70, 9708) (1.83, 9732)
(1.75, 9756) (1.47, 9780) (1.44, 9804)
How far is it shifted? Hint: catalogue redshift 0.22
